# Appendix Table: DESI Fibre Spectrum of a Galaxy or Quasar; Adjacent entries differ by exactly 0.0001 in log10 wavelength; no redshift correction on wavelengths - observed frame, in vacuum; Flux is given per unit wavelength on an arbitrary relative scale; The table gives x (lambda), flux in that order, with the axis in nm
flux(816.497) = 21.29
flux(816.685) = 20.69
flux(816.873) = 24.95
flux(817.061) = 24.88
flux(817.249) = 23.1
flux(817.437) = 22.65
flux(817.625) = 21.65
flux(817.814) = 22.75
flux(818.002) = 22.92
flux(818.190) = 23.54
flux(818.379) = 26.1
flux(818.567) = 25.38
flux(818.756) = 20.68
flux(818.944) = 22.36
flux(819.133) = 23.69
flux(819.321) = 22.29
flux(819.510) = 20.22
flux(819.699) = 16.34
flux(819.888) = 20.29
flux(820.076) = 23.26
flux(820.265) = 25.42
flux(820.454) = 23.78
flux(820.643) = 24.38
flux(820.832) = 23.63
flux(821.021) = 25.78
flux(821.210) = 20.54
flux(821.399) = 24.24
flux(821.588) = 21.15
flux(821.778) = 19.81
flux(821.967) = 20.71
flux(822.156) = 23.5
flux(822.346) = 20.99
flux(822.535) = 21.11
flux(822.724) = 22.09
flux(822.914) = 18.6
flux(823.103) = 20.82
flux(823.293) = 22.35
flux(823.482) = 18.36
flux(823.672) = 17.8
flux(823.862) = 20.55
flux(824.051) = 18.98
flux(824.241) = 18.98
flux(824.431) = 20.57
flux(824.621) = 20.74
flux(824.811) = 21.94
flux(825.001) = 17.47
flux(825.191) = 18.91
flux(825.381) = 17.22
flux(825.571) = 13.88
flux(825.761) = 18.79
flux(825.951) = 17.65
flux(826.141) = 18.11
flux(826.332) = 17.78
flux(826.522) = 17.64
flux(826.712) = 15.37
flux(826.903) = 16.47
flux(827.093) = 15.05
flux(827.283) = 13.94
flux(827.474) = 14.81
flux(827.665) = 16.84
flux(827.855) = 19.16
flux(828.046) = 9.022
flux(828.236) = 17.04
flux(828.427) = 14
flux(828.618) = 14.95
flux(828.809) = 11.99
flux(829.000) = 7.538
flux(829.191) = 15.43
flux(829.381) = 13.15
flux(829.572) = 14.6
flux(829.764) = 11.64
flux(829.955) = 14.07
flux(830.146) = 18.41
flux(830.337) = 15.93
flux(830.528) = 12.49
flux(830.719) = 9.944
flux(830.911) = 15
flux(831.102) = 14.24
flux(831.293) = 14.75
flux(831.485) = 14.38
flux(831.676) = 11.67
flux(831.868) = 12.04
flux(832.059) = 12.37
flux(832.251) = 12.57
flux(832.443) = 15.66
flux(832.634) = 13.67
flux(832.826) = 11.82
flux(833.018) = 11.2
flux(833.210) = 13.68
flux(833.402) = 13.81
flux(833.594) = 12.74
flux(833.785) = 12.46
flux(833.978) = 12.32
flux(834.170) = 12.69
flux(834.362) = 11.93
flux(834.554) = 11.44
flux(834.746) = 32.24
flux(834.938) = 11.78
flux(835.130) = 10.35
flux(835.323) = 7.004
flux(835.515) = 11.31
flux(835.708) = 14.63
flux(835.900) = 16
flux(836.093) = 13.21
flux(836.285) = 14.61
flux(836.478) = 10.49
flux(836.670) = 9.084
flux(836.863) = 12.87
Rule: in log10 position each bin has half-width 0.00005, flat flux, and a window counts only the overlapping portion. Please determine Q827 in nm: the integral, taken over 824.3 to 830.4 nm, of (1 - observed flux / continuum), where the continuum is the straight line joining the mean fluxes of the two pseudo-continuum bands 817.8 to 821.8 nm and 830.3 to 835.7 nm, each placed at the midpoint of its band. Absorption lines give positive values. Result 0.494 nm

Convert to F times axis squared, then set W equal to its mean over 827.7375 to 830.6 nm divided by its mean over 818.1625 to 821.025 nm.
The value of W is 0.63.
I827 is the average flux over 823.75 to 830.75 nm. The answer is 16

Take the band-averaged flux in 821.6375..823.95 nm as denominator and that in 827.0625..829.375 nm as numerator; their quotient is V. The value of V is 0.7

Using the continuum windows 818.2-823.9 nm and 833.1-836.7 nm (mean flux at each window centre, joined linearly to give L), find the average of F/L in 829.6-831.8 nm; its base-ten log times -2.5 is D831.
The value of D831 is 0.151 mag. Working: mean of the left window 21.9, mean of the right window 13.3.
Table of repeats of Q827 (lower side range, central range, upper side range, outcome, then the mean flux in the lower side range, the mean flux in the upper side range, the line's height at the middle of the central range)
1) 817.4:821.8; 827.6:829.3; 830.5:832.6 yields 0.19 nm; 22.7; 13.2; 15.7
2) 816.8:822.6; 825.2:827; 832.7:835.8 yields 0.14 nm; 22.6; 13.2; 18.5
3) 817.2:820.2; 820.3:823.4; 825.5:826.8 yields -0.31 nm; 22.3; 17.1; 20.1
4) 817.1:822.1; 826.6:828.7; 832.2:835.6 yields 0.26 nm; 22.6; 13.3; 17.4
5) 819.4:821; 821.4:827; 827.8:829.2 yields -0.42 nm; 22.3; 13.4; 18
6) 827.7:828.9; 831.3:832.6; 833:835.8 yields 0.05 nm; 14.5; 13.4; 13.8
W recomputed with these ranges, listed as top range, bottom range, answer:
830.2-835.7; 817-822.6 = 0.61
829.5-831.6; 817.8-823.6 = 0.65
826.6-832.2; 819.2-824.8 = 0.67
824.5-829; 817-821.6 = 0.73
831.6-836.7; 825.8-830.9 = 0.90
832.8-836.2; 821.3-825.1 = 0.67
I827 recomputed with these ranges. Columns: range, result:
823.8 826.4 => 18.7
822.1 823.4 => 21.3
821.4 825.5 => 20.2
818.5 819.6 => 22.4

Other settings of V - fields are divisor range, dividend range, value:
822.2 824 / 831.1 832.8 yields 0.66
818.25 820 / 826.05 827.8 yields 0.74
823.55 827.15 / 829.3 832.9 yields 0.75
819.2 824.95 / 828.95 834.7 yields 0.63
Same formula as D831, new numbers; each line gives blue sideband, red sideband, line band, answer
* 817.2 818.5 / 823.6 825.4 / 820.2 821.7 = -0.10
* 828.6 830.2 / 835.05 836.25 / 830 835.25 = -0.08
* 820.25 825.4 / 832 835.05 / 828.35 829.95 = 0.28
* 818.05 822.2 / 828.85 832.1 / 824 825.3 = -0.06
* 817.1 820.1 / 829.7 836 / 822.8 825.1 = -0.04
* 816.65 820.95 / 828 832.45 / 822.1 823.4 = -0.09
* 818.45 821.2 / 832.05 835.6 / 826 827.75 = 0.11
